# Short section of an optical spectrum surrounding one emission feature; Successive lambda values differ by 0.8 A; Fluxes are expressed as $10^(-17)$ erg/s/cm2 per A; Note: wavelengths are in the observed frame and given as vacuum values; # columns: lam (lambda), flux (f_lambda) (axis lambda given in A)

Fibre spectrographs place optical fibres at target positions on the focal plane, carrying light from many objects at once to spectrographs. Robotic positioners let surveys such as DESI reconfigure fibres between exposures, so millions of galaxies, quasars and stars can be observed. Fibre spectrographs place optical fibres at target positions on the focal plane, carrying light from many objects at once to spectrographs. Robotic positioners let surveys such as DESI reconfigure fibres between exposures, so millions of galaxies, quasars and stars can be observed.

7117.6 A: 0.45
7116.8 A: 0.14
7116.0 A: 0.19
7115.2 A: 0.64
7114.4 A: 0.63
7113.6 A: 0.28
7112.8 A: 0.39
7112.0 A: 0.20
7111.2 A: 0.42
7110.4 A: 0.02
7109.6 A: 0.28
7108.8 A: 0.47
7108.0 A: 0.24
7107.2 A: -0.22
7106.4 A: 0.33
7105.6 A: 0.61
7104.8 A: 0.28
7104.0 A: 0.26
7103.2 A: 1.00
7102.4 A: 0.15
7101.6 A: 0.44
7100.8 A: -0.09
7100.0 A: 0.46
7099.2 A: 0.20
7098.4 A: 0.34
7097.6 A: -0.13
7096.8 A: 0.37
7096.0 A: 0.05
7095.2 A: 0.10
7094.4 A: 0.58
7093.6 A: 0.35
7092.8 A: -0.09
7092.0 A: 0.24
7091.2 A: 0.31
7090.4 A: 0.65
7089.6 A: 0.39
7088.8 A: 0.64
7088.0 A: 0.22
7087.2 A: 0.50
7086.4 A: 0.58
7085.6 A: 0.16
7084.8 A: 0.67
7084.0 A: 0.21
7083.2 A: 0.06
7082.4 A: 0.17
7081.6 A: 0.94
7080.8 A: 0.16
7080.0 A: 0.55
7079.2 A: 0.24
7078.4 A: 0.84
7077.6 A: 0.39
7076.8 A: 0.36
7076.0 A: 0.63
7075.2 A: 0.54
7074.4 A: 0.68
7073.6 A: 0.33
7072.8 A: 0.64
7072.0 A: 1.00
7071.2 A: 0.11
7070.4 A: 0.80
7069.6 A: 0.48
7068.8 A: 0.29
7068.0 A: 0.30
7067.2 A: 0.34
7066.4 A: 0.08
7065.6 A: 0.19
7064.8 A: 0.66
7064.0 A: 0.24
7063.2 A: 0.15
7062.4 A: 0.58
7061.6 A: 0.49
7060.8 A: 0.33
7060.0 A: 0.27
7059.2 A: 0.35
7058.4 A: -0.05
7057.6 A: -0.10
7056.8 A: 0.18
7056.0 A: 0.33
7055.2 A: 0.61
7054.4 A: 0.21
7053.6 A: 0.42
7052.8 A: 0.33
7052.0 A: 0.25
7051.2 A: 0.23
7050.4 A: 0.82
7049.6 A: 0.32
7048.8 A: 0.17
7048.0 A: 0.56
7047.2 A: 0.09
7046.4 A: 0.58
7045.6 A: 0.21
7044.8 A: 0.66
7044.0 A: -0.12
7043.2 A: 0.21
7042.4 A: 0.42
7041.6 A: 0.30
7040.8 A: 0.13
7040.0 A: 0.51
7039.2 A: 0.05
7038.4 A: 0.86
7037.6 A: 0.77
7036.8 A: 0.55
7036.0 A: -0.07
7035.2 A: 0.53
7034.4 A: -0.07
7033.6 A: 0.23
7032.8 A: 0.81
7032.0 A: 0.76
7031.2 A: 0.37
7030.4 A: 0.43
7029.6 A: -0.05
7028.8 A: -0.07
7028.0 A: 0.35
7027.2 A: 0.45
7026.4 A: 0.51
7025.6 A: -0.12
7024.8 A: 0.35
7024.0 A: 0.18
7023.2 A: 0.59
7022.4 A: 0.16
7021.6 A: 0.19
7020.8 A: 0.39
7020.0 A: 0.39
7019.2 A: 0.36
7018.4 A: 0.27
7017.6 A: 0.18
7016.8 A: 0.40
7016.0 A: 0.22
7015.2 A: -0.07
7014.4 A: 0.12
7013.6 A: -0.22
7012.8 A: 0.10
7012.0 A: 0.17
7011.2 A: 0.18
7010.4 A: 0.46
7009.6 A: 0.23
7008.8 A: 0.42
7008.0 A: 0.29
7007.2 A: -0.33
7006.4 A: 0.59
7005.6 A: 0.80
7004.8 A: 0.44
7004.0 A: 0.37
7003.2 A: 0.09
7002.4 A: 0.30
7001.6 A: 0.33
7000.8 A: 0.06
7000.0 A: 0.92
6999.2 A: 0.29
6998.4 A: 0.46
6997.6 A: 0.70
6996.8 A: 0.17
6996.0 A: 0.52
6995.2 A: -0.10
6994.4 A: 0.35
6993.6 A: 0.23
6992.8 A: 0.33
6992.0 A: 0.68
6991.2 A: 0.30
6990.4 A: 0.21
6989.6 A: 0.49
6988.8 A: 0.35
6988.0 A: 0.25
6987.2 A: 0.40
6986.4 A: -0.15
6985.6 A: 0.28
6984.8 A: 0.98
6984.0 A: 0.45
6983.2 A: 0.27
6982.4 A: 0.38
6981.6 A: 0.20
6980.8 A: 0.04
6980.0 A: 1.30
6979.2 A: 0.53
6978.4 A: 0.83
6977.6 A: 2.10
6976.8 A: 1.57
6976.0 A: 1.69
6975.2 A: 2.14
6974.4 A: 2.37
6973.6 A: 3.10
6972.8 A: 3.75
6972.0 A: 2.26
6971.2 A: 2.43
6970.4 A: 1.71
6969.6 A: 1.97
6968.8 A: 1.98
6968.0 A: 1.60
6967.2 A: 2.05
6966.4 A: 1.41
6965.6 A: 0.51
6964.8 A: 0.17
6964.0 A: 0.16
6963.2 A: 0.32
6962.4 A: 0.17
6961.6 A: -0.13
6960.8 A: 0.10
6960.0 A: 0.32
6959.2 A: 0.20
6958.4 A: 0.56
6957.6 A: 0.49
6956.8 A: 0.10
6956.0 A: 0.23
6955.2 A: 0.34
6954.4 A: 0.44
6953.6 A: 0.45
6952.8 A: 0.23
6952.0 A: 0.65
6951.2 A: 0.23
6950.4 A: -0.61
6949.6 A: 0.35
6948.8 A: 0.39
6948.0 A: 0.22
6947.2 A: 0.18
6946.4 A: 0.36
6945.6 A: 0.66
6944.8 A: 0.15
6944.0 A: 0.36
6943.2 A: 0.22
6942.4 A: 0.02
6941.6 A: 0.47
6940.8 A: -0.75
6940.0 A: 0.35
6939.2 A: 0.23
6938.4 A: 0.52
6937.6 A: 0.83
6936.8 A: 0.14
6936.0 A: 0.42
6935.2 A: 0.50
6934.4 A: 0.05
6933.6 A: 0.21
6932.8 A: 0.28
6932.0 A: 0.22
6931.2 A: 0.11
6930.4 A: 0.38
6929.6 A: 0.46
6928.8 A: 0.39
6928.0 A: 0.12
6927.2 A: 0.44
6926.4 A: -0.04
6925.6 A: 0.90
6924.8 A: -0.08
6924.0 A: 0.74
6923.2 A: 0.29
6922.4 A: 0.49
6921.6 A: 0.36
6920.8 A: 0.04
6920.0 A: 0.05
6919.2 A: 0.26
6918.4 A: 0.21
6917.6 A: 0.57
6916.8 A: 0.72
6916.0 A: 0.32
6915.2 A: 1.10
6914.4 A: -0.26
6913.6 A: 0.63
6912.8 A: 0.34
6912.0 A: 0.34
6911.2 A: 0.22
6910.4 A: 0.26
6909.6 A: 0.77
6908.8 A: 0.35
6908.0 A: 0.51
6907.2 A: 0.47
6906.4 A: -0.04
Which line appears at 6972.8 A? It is [O II]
